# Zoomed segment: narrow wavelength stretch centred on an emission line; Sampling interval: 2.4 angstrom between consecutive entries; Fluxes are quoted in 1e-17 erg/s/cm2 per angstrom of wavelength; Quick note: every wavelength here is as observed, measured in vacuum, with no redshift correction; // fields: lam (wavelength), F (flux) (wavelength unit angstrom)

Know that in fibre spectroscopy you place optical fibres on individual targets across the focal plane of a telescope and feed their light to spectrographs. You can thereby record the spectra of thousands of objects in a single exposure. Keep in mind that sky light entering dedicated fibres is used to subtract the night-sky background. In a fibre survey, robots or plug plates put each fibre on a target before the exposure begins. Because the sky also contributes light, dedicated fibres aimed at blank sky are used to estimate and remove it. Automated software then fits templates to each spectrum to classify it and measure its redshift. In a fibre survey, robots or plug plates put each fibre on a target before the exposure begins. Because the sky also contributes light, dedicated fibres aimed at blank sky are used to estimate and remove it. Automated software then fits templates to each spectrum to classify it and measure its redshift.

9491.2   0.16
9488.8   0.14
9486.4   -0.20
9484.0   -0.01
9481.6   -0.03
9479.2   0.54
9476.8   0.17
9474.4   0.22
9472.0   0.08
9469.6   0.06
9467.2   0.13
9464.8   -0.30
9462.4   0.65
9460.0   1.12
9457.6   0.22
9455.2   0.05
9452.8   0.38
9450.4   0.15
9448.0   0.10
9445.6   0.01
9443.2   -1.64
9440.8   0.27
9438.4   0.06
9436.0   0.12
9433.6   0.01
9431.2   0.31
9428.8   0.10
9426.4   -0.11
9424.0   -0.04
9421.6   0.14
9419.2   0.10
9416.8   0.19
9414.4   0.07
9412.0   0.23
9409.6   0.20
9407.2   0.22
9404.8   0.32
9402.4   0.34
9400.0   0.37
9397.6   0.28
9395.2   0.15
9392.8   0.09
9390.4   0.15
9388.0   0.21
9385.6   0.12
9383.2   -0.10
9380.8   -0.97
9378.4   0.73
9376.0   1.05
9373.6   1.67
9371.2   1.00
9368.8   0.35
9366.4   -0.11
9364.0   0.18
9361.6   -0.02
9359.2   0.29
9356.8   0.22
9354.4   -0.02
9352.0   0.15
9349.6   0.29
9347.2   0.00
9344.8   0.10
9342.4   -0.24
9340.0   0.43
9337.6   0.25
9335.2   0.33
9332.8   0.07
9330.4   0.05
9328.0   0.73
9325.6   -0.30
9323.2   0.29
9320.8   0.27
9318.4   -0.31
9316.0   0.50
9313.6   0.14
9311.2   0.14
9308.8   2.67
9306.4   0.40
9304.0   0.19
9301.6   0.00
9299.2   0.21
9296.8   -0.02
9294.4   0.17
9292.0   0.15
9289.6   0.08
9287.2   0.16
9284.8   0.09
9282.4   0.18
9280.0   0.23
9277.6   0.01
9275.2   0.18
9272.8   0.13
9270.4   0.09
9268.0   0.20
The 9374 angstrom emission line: Hbeta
